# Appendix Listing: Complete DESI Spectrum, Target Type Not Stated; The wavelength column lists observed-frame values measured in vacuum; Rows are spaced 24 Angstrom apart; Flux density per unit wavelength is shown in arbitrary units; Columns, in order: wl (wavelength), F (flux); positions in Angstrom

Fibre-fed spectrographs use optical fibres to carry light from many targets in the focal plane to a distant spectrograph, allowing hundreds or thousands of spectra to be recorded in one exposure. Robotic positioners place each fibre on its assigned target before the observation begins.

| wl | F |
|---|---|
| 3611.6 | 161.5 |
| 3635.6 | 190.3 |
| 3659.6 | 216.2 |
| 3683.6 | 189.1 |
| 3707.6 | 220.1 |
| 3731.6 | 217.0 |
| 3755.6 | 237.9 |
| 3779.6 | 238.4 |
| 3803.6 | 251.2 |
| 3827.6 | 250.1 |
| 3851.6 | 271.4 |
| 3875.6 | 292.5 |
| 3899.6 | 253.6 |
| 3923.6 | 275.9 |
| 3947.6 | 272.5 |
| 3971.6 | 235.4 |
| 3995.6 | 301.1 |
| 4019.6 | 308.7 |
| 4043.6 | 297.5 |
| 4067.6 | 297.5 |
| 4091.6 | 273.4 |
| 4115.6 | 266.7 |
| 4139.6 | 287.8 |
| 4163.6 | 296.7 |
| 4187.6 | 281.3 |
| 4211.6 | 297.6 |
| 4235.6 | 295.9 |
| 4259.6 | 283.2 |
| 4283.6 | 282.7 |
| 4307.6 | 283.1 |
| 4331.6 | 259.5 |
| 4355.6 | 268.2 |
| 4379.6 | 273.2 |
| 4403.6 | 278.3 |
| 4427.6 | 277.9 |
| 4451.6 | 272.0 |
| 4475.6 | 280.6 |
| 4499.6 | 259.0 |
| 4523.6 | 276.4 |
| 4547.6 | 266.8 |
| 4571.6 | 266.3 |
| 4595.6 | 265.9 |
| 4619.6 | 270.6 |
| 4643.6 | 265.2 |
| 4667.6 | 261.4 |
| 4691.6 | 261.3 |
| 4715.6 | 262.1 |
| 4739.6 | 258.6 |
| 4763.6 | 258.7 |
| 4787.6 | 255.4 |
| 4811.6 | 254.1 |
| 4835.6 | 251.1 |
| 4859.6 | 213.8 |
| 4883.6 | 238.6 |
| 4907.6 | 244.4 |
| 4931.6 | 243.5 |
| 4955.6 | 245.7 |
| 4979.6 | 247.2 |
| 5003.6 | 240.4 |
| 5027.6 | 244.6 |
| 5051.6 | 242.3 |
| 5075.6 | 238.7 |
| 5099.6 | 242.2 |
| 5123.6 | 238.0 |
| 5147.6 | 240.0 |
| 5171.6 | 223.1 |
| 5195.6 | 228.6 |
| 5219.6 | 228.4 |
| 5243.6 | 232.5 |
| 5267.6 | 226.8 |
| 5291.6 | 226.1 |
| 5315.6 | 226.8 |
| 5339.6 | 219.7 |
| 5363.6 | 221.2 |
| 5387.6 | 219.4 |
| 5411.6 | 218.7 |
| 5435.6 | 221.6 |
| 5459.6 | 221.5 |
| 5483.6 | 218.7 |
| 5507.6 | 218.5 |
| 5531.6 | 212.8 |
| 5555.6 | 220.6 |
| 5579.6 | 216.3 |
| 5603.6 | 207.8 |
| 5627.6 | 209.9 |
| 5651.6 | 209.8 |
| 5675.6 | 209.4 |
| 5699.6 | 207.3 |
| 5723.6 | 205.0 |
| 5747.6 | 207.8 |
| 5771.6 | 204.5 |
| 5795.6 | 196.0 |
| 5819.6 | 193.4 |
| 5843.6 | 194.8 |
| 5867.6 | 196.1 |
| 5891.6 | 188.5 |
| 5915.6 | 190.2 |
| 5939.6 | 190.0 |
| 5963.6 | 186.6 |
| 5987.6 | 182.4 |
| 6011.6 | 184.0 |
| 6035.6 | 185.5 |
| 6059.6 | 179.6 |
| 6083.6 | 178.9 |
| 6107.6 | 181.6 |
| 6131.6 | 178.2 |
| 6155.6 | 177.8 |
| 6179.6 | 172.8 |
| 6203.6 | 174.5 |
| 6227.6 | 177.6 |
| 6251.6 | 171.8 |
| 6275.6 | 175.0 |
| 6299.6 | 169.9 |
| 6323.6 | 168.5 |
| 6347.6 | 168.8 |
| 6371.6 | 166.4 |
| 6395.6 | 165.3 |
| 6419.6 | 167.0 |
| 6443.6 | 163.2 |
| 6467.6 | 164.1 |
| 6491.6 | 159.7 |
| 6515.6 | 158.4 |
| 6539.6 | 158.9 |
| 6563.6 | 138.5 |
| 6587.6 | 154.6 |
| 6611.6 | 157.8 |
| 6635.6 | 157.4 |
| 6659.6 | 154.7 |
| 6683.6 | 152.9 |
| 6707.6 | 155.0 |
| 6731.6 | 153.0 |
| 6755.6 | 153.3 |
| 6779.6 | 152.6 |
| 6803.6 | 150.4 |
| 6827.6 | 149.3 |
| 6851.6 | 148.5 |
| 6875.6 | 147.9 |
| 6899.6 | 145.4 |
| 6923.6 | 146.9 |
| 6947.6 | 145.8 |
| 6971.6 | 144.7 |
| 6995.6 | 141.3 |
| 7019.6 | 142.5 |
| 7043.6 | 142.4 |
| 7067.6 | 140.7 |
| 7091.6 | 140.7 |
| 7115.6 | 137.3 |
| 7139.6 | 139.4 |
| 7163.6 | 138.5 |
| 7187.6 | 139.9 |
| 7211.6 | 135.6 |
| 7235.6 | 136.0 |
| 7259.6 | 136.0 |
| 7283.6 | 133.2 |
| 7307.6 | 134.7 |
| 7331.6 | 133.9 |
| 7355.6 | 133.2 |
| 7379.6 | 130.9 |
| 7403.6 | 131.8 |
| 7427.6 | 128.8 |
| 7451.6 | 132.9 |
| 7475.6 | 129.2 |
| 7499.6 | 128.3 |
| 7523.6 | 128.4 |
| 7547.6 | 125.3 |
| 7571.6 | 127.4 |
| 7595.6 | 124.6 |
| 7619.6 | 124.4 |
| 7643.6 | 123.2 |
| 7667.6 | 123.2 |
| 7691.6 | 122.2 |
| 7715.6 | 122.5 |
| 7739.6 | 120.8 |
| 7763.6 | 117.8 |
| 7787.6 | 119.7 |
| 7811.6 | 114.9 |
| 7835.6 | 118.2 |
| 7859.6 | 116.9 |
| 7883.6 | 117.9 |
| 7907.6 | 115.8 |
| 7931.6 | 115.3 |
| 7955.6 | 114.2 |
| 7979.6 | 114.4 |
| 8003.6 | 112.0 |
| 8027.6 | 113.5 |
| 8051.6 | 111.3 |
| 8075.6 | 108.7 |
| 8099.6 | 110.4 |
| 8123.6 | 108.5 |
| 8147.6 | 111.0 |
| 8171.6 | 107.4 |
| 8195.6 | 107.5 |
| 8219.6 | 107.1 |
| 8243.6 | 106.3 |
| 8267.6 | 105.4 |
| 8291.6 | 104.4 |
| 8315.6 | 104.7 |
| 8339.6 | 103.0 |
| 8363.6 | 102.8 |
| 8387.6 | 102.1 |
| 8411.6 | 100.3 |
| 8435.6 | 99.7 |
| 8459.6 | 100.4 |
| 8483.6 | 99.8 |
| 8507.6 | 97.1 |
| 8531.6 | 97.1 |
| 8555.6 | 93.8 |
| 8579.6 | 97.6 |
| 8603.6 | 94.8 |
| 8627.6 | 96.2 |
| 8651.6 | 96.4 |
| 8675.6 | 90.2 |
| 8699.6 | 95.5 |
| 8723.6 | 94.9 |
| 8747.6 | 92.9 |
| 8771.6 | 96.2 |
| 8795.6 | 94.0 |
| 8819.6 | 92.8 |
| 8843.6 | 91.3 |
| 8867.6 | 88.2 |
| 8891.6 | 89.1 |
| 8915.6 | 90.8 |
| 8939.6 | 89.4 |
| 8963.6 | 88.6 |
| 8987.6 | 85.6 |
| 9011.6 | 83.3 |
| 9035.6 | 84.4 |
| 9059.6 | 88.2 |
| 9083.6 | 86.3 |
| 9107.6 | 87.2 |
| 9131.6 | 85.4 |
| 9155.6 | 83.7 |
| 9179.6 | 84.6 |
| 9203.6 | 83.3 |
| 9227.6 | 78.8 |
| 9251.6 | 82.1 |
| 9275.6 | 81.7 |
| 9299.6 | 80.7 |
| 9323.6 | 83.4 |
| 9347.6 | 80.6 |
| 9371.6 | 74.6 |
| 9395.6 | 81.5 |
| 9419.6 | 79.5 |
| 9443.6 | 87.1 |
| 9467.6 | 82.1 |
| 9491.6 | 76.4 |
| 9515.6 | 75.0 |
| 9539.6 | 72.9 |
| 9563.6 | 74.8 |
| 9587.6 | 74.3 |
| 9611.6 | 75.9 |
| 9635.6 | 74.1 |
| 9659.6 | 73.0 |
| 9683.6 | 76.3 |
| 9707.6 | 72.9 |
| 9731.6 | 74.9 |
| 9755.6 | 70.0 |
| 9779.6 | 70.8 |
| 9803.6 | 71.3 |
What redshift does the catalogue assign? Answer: 0.000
